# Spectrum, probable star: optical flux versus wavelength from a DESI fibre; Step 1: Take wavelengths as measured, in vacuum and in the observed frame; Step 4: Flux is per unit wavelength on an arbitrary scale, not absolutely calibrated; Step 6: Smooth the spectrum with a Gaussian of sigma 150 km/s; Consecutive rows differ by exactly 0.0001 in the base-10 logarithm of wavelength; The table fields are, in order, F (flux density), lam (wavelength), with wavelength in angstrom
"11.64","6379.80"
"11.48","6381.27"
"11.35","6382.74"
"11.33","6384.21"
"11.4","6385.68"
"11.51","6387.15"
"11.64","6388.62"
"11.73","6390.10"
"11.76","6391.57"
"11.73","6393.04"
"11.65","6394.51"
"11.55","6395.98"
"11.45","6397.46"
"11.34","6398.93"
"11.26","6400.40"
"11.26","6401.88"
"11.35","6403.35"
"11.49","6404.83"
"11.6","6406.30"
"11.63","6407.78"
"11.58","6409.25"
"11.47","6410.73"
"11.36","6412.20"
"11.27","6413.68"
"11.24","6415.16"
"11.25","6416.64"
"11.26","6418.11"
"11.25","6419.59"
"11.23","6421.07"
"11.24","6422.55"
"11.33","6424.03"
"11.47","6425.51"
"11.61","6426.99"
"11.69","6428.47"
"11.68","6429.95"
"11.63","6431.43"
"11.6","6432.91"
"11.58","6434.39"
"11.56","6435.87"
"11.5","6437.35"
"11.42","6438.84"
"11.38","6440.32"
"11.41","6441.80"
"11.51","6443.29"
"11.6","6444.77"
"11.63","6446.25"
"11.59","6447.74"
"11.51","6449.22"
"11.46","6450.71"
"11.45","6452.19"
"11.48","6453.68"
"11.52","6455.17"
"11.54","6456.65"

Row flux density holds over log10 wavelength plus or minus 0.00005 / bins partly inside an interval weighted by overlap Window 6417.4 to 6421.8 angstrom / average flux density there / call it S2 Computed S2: 11.2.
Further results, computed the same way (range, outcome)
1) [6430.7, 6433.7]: 11.6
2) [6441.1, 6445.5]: 11.5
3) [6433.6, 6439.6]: 11.5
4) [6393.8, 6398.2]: 11.5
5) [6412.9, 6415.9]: 11.2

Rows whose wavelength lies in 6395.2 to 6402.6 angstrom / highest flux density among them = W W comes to 11.55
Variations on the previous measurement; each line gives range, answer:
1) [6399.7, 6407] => 11.6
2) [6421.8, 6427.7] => 11.61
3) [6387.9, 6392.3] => 11.76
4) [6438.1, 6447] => 11.63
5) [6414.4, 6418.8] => 11.26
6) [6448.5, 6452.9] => 11.51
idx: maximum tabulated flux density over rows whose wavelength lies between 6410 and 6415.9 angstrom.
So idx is 11.47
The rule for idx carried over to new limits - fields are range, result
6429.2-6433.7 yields 11.68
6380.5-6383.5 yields 11.48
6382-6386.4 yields 11.4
